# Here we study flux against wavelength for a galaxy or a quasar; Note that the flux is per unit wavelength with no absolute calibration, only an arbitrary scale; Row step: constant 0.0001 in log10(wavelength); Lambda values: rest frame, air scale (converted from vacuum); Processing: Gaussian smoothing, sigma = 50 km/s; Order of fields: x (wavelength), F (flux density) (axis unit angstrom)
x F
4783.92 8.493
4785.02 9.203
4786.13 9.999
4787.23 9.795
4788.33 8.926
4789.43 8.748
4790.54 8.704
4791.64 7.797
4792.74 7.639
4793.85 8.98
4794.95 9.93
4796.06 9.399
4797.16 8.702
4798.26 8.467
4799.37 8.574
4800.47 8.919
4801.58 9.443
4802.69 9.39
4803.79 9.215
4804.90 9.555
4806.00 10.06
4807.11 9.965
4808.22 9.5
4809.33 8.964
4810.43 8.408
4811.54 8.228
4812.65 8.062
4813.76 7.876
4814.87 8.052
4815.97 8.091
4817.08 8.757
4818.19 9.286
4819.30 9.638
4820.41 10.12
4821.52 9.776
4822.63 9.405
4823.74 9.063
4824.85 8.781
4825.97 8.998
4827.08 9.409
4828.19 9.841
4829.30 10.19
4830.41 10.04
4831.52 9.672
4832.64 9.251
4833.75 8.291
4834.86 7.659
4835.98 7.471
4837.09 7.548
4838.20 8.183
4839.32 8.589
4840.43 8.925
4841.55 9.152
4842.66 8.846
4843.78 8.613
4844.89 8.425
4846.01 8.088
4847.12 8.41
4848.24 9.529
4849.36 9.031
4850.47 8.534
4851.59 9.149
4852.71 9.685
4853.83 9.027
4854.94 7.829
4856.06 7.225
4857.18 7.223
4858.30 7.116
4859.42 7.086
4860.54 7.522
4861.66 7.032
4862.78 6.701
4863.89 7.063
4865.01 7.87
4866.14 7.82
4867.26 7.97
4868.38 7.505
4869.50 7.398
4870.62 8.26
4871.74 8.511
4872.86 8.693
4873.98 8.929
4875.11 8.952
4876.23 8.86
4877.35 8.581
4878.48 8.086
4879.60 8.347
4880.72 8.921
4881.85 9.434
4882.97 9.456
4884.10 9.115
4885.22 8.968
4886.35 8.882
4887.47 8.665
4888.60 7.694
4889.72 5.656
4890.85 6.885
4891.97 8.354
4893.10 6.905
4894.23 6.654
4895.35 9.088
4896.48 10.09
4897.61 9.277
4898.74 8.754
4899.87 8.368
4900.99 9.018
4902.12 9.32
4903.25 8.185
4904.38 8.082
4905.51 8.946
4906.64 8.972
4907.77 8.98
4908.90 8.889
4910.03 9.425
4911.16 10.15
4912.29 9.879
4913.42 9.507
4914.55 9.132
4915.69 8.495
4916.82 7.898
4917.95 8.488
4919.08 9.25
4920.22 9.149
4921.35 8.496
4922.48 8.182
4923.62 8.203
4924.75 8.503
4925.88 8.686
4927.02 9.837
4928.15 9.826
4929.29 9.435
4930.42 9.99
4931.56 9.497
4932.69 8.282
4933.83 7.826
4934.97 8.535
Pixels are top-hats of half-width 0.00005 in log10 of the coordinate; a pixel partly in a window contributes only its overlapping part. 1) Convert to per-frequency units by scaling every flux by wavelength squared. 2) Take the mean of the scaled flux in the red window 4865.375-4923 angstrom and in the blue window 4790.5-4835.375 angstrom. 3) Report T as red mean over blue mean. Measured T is 0.98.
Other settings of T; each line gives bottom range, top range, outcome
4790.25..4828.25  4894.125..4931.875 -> 1.04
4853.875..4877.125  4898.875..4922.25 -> 1.16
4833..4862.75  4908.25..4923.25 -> 1.12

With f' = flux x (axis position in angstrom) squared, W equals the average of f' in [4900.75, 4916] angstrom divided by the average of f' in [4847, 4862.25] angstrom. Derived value 1.1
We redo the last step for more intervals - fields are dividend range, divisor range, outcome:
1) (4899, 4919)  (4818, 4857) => 1.04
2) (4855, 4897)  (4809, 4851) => 0.93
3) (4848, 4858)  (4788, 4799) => 1.00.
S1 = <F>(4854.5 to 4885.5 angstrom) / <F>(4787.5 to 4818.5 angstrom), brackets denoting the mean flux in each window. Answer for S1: 0.9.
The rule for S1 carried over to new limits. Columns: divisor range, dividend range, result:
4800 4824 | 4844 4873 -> 0.88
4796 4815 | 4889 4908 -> 0.93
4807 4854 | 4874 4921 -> 0.98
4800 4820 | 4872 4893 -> 0.94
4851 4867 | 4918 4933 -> 1.17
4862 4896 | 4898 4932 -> 1.10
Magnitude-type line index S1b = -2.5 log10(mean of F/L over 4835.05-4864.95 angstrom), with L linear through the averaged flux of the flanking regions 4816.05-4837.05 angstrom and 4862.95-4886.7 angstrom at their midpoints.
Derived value 0.08 mag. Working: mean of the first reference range 9.13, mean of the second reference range 8.43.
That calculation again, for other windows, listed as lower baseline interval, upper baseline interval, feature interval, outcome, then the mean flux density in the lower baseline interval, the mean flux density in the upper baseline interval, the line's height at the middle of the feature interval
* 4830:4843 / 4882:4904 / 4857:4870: 0.16 mag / 8.62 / 8.4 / 8.52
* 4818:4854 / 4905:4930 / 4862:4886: 0.08 mag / 8.98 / 9.02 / 9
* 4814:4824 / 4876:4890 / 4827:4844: 0.01 mag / 9.1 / 8.56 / 8.96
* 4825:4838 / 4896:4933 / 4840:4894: 0.09 mag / 8.92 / 9.01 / 8.96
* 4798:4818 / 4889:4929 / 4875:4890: 0.02 mag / 8.87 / 8.67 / 8.73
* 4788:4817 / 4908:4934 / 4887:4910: 0.08 mag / 8.83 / 9.02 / 8.98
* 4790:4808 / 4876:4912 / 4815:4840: -0.01 mag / 9.06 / 8.6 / 8.92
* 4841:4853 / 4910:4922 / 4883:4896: 0.13 mag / 8.84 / 9.06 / 8.98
